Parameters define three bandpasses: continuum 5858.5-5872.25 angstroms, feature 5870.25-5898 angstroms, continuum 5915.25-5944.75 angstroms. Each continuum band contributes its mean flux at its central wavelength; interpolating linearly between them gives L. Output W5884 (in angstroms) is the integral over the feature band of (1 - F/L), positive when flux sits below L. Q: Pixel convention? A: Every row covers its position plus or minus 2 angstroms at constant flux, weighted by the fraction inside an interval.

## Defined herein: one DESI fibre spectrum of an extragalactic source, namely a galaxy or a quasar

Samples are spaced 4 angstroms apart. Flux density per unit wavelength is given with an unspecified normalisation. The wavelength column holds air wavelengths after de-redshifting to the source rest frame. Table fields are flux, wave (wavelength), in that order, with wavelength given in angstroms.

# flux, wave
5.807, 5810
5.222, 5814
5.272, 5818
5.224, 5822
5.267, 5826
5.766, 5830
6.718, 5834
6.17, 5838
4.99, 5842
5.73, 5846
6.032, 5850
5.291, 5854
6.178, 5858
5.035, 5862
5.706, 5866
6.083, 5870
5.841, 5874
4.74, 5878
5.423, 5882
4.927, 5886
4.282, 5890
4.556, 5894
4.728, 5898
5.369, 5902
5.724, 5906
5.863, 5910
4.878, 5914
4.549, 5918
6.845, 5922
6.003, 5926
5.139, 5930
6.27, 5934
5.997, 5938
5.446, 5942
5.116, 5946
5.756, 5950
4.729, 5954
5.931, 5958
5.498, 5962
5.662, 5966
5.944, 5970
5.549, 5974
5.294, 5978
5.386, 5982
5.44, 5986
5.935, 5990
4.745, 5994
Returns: 3.27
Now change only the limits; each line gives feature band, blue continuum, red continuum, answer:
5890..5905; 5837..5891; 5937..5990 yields 1.7 angstroms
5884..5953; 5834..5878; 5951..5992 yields 3.0 angstroms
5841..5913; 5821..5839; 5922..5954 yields 5.2 angstroms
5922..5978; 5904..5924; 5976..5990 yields -1.4 angstroms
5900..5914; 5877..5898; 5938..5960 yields -1.5 angstroms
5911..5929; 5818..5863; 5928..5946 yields 0.3 angstroms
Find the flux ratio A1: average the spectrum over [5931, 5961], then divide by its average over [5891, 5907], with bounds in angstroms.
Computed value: 1.1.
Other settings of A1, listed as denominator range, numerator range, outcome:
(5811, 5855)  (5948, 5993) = 0.99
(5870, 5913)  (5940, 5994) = 1.06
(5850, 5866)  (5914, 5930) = 1.00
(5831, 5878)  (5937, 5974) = 0.97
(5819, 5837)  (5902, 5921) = 0.93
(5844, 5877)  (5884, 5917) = 0.88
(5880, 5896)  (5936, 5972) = 1.16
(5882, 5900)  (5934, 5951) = 1.20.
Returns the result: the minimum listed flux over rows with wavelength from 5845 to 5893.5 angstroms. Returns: 4.282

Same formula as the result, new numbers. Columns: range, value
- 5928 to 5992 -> 4.729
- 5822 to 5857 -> 4.99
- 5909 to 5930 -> 4.549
